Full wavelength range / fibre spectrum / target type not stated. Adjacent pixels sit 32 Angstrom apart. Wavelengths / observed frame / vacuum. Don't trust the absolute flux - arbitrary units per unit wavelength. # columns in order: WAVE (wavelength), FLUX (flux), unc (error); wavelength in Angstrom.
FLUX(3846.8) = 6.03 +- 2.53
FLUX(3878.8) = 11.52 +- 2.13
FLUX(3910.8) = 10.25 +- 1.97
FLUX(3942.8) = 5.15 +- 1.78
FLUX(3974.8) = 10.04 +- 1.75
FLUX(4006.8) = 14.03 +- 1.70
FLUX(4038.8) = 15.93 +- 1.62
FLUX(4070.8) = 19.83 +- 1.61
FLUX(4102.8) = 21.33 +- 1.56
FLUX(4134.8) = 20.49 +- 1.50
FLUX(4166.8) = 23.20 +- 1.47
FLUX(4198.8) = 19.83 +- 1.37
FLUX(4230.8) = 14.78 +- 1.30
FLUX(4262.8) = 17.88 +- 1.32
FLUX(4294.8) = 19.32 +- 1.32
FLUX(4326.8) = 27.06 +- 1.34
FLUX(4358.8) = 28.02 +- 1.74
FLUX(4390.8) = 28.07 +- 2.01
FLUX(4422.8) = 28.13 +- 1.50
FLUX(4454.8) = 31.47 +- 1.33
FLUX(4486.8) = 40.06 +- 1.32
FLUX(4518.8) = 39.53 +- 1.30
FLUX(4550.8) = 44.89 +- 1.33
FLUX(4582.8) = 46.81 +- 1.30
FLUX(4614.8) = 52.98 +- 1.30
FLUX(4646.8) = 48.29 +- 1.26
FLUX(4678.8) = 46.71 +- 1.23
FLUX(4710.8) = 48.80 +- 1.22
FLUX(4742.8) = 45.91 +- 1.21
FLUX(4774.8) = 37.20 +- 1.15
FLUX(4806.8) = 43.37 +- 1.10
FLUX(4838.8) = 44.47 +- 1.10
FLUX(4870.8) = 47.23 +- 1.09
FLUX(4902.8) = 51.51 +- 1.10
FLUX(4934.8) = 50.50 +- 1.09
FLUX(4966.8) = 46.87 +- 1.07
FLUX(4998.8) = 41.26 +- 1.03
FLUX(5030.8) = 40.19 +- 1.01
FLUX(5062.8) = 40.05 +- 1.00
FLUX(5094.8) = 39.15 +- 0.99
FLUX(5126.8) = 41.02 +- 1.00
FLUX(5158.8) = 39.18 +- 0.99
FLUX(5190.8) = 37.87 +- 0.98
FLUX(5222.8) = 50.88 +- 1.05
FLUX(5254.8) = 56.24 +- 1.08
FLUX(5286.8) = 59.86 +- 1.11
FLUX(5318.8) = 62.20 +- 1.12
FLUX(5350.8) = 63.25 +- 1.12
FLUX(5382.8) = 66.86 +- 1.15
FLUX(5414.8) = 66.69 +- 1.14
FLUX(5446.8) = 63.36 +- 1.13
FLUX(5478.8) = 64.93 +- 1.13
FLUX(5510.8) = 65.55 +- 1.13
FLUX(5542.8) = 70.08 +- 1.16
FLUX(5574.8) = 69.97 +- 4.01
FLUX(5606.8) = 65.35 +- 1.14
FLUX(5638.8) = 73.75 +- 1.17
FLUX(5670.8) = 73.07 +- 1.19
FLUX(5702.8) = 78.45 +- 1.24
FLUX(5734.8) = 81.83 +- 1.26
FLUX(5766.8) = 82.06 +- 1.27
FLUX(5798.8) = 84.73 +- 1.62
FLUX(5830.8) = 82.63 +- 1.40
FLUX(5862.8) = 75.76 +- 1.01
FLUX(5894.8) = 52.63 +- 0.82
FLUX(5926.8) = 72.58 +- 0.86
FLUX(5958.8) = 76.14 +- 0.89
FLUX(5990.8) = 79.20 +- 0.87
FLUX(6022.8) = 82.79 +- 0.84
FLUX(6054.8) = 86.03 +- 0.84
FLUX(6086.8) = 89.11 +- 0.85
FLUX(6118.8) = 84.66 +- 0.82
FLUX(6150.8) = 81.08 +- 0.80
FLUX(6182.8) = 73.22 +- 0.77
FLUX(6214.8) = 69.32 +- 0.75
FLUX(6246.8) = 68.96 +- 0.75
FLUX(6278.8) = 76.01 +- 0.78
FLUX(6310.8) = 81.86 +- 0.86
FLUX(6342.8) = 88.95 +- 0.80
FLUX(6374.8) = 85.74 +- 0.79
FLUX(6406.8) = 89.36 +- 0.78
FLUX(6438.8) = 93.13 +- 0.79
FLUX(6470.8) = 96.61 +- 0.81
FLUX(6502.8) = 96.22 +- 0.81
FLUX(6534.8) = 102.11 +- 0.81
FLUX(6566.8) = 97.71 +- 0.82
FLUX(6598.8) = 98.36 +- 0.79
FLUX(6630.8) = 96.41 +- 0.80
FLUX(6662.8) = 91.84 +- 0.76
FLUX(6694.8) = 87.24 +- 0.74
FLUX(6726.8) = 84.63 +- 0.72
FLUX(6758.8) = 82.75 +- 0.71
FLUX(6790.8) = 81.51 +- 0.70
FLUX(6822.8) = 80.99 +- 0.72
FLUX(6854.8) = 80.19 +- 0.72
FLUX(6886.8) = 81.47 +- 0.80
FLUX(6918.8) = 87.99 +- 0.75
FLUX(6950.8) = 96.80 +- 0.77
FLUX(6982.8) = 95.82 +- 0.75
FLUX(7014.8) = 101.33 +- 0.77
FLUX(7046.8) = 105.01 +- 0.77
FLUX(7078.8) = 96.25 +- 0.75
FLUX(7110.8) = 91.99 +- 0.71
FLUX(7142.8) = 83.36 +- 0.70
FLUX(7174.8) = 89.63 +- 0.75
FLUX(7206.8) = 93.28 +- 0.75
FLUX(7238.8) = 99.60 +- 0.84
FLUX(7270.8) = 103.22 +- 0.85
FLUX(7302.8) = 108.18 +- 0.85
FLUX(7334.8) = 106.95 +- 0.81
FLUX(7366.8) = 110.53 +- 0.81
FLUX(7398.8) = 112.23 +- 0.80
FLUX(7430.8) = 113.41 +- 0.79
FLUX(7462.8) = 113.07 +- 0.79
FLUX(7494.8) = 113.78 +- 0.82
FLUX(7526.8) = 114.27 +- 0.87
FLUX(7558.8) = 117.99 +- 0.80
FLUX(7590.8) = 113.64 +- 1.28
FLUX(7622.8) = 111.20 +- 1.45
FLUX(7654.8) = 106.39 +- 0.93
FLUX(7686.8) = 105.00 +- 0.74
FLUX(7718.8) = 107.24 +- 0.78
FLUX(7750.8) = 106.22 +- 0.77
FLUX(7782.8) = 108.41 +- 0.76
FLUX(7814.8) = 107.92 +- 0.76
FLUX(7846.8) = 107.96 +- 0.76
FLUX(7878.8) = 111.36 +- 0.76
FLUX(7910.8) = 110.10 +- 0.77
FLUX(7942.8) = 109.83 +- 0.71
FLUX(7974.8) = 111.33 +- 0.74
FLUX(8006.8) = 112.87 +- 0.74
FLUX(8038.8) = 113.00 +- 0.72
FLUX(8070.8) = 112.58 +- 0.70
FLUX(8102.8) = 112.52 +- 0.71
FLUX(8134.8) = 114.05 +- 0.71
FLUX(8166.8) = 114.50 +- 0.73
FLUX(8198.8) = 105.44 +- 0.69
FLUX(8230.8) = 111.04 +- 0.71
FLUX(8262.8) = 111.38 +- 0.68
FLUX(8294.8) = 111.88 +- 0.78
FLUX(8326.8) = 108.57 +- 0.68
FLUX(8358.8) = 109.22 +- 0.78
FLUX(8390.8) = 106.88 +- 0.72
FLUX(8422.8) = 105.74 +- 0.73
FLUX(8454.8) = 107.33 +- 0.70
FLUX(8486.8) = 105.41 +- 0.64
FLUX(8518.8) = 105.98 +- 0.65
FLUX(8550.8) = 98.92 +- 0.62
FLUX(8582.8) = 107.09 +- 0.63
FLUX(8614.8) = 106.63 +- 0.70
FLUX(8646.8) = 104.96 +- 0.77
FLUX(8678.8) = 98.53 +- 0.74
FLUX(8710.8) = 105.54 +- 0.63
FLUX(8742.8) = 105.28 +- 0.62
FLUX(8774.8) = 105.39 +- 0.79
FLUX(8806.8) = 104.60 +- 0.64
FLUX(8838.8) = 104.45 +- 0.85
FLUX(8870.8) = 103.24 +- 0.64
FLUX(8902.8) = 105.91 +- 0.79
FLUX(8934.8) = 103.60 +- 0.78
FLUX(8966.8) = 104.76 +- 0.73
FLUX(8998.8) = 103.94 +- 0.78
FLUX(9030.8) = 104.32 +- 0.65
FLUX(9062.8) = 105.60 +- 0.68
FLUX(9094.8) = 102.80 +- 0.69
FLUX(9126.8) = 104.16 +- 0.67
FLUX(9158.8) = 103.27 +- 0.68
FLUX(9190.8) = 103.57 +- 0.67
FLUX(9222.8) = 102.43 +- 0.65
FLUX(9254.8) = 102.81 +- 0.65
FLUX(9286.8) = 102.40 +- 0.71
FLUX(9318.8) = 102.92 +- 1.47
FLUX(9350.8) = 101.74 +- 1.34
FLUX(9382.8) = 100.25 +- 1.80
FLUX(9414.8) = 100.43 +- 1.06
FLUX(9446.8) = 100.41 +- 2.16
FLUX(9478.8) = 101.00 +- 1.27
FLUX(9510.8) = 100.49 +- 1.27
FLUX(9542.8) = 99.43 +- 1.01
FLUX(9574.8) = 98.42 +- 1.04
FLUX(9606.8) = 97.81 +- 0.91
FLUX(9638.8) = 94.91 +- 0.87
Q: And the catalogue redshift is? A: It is 0.00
